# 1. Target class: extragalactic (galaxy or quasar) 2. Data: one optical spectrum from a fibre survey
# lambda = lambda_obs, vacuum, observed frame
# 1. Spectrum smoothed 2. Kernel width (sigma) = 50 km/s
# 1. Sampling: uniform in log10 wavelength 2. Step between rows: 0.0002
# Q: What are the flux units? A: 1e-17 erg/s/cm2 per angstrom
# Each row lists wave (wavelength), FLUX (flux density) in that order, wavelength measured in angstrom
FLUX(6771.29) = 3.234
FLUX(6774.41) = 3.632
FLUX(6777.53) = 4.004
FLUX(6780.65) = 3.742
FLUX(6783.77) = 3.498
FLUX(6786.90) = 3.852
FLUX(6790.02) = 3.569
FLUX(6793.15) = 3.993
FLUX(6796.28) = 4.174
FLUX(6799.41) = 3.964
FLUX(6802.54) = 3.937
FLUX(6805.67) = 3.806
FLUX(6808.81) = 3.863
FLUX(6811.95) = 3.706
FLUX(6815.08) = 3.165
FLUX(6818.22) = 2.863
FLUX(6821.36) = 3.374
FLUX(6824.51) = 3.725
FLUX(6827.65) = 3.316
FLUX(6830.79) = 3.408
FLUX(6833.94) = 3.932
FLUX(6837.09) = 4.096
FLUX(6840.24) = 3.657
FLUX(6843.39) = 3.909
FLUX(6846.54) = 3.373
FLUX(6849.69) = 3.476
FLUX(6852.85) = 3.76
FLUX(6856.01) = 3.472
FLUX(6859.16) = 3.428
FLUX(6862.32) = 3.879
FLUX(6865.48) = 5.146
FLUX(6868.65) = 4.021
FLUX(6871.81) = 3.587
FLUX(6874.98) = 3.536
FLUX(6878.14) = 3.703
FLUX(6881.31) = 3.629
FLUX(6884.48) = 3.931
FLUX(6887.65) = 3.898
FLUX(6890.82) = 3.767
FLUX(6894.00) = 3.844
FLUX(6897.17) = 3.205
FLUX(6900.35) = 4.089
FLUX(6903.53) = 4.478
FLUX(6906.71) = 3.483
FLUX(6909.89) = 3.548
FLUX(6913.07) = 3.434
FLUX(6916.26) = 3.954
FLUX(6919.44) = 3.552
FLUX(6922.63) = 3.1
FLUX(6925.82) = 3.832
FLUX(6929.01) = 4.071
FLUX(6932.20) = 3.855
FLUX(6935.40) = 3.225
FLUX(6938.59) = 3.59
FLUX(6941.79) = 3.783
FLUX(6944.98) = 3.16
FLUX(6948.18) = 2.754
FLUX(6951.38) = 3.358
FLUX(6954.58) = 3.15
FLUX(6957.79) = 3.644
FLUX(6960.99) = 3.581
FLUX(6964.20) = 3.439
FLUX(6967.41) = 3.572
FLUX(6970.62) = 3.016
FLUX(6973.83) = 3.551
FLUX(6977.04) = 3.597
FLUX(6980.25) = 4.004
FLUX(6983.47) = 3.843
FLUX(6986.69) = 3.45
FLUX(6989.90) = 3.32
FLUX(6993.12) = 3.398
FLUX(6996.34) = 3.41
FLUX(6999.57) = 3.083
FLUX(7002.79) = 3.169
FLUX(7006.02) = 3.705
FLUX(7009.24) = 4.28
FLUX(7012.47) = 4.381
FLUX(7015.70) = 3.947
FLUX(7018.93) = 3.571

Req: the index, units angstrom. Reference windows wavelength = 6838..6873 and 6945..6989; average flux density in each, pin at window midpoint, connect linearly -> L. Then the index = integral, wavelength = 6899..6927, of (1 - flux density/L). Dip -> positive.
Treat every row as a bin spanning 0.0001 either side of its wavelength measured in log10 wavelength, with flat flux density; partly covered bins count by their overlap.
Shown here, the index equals -0.7 angstrom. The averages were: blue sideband 3.8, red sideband 3.45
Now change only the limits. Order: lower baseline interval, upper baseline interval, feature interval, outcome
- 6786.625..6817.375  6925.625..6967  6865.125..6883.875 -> -1.2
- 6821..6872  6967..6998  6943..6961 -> 1.6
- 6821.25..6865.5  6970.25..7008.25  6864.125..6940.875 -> -3.3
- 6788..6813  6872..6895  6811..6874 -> 2.4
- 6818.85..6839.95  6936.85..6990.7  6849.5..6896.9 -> -3.2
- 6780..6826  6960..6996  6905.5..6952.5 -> 0.7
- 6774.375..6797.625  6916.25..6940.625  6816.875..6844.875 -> 1.2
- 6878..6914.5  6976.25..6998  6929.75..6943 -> 0.1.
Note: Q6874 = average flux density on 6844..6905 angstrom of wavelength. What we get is 3.8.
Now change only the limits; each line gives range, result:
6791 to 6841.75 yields 3.68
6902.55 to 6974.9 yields 3.52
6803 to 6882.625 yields 3.68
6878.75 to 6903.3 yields 3.8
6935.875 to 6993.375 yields 3.45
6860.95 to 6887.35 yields 3.93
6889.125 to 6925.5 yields 3.68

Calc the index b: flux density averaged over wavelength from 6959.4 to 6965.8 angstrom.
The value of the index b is 3.51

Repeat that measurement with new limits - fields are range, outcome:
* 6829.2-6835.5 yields 3.67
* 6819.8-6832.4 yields 3.46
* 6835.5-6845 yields 3.89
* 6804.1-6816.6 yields 3.64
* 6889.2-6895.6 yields 3.81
